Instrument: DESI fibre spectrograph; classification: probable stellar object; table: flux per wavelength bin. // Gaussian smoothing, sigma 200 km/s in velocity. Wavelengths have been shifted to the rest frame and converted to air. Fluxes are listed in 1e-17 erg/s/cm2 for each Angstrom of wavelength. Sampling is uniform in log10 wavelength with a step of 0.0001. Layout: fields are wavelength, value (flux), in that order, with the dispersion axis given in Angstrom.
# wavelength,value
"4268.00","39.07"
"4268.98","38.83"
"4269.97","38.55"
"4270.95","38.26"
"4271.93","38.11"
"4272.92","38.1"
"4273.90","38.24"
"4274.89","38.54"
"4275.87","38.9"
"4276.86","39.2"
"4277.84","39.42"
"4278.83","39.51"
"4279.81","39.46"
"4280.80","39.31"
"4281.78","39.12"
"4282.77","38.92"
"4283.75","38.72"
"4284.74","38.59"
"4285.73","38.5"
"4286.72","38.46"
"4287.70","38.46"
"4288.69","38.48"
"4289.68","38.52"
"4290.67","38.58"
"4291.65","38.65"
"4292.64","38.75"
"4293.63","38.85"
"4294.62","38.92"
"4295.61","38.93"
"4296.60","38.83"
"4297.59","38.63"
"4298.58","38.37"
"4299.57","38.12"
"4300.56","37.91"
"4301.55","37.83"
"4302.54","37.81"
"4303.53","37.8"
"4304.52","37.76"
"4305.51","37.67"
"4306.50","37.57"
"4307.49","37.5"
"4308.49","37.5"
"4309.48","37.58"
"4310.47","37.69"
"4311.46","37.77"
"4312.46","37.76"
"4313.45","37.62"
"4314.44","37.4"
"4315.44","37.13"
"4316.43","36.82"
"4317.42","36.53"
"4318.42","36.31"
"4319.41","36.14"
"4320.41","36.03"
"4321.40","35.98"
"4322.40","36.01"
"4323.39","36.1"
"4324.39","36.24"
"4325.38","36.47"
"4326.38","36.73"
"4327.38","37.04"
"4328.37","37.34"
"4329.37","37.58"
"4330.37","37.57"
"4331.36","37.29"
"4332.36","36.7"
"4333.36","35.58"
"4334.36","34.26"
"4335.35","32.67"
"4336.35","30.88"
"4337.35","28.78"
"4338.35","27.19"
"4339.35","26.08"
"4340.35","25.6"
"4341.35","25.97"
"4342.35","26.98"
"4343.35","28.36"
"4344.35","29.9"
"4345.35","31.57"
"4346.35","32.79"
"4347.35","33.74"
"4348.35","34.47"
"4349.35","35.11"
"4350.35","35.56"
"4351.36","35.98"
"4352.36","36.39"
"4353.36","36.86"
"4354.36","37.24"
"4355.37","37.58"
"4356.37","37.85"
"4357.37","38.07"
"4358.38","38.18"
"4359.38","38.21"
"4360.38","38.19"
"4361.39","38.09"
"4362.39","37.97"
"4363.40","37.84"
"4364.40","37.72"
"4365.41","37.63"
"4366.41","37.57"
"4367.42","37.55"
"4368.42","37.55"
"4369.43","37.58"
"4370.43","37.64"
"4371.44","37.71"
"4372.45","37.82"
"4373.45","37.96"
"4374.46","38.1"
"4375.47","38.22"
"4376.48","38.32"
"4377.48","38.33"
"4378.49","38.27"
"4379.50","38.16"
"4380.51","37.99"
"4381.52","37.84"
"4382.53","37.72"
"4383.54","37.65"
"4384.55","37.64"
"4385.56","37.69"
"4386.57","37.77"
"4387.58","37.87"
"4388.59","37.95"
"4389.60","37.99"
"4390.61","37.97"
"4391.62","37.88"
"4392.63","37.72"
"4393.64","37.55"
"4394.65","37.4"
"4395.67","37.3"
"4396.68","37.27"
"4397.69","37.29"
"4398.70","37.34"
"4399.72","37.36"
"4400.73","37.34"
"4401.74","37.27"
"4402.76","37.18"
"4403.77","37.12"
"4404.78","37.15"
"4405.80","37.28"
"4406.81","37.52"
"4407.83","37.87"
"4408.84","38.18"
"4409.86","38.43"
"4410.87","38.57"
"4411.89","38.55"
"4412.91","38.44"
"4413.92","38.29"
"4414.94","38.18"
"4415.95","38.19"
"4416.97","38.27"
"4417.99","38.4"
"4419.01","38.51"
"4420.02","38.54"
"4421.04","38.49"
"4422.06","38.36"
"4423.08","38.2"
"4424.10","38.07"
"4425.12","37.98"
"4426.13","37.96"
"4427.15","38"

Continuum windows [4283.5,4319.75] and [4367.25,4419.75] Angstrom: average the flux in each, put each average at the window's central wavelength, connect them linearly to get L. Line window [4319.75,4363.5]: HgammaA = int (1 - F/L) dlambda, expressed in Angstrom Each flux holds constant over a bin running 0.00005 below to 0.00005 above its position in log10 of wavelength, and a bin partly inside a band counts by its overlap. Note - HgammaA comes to 3.88 Angstrom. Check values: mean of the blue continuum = 38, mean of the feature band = 34.5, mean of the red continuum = 37.8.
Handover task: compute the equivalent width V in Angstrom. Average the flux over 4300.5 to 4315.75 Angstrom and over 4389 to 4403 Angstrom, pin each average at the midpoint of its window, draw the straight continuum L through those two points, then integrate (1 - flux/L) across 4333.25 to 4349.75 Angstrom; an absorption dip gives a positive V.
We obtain 3.1 Angstrom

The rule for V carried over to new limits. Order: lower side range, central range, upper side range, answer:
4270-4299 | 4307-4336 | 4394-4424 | 1.4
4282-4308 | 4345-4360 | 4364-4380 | 0.8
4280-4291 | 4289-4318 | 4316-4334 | -0.2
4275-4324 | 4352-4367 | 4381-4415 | 0.0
